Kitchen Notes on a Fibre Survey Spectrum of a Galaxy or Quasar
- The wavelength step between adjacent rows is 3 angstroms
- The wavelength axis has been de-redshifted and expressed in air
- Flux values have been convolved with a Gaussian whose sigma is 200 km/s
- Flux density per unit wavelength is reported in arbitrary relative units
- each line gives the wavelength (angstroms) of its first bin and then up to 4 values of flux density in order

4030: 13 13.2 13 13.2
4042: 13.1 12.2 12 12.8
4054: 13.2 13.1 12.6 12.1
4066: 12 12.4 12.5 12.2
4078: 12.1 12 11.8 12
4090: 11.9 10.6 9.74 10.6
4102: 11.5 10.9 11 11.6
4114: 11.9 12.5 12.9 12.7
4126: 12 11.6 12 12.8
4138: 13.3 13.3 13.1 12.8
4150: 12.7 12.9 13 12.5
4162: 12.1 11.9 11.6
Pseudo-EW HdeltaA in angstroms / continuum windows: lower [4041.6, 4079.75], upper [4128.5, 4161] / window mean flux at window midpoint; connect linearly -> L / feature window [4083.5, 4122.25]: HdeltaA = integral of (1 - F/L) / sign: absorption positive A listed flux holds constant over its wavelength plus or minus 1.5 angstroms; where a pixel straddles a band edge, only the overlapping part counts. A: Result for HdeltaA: 3.5 angstroms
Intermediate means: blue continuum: 12.5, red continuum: 12.8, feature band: 11.5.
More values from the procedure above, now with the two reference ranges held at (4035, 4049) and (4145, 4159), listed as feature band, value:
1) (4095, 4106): 1.8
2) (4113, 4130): 0.7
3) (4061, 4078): 0.7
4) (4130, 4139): 0.1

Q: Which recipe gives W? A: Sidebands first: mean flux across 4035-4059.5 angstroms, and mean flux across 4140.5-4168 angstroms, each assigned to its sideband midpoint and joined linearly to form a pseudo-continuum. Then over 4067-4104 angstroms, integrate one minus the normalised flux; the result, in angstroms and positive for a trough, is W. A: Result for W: 3.3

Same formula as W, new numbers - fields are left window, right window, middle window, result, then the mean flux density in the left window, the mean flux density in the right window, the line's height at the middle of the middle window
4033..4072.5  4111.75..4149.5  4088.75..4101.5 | 1.9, 12.7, 12.6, 12.6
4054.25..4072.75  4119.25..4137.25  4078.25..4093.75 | 0.9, 12.5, 12.3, 12.4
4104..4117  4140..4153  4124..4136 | 0.2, 11.5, 13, 12.3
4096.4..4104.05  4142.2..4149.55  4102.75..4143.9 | -1.1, 10.9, 12.9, 11.9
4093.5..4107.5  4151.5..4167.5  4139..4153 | -1.1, 10.7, 12.4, 12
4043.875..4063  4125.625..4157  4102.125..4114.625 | 1.3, 12.6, 12.7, 12.7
